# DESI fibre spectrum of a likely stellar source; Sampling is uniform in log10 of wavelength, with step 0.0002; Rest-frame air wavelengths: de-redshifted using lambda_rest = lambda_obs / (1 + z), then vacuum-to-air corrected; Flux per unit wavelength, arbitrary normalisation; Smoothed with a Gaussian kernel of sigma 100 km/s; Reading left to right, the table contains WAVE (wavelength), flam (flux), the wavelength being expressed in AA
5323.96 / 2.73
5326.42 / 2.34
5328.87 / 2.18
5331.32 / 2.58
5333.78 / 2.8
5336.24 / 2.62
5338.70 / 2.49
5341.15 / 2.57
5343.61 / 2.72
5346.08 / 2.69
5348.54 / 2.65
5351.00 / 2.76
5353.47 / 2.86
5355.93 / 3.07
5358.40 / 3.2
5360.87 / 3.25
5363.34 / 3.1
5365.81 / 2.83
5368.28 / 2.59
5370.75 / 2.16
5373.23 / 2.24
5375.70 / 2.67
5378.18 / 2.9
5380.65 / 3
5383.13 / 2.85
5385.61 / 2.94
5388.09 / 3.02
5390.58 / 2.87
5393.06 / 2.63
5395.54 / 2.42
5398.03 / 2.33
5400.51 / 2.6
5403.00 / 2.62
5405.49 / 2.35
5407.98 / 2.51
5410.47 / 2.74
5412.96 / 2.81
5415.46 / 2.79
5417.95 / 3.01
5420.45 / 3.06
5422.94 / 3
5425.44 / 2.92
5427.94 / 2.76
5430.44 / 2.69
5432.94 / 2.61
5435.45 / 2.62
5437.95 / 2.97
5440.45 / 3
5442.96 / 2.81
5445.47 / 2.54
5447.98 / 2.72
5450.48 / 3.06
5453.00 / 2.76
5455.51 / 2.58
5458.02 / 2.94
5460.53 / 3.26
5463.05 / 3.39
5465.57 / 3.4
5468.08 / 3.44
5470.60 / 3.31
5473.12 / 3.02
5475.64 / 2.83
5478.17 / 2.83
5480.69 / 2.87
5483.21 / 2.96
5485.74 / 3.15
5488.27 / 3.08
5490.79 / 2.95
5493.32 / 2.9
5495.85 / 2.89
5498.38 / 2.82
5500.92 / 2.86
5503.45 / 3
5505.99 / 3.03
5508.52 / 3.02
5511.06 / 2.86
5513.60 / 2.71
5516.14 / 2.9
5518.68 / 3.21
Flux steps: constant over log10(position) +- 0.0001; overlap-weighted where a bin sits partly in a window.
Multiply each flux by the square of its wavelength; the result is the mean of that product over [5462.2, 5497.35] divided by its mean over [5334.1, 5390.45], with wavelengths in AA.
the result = 1.2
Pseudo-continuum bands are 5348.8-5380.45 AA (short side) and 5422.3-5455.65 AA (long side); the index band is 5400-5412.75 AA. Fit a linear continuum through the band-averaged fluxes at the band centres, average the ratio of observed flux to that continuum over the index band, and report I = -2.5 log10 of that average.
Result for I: 0.09 mag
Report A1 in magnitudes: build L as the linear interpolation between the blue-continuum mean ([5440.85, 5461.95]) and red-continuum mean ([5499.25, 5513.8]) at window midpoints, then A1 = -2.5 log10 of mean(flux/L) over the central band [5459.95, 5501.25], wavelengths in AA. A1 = -0.06 mag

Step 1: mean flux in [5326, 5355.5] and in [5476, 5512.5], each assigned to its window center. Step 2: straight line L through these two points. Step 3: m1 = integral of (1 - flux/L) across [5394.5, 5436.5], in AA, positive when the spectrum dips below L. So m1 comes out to 1.2 AA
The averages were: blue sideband 2.63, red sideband 2.94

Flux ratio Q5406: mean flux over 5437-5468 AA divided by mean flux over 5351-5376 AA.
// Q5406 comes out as 1.1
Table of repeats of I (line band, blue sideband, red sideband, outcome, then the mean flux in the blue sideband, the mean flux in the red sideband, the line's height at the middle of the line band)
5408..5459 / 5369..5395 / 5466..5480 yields 0.045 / 2.72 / 3.1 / 2.93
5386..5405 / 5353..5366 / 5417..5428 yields 0.144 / 3.08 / 2.97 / 3.02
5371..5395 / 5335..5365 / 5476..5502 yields 0.039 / 2.83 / 2.93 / 2.85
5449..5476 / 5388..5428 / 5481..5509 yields -0.081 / 2.72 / 2.96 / 2.87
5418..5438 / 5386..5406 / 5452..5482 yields -0.005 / 2.63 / 3.06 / 2.82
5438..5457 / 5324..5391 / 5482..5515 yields 0.027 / 2.74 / 2.94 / 2.87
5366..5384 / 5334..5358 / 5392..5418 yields 0.013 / 2.74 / 2.6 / 2.67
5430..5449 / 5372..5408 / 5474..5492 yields 0.029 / 2.67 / 2.95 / 2.82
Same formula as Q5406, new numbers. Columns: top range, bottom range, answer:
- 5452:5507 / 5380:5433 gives 1.10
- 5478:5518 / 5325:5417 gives 1.09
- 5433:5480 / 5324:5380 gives 1.10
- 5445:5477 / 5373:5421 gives 1.11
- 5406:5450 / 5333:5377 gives 1.02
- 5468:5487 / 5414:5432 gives 1.05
